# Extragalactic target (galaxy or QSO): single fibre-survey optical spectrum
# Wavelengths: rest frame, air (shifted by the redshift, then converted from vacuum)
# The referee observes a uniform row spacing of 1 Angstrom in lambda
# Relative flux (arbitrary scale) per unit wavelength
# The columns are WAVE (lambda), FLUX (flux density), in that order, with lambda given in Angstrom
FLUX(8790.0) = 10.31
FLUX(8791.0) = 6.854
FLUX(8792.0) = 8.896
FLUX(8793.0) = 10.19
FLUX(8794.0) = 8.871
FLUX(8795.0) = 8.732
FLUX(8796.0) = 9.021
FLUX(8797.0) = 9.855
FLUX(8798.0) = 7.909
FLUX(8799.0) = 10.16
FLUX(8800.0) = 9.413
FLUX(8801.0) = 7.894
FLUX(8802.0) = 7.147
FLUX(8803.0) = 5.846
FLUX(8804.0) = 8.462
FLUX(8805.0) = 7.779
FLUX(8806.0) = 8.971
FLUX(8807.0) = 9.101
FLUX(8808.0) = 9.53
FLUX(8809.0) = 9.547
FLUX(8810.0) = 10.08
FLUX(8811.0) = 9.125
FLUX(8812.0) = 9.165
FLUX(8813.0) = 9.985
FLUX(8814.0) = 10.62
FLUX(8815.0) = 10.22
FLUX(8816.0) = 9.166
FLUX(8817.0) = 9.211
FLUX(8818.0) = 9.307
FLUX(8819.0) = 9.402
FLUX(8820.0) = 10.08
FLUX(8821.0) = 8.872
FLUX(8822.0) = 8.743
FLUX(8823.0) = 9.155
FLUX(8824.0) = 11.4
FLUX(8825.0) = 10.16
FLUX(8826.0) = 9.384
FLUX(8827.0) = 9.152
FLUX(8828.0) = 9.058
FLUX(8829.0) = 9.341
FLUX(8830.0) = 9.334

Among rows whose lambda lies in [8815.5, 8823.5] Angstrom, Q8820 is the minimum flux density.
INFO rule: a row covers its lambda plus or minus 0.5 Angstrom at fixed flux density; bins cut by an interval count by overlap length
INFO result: 8.743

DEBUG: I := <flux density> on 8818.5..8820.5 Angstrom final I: 9.74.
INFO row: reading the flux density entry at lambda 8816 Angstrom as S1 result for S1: 9.166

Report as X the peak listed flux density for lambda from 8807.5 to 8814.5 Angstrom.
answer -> 10.62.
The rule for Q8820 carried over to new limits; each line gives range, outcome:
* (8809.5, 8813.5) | 9.125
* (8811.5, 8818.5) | 9.165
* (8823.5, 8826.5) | 9.384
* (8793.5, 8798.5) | 7.909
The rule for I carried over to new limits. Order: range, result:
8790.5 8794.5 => 8.7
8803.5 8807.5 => 8.58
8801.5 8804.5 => 7.15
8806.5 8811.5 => 9.48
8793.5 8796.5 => 8.87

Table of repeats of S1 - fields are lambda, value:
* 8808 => 9.53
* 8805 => 7.779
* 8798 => 7.909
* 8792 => 8.896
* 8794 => 8.871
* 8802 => 7.147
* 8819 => 9.402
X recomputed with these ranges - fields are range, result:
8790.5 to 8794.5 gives 10.19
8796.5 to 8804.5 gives 10.16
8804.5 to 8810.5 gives 10.08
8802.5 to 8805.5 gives 8.462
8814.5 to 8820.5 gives 10.22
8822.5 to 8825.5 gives 11.4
